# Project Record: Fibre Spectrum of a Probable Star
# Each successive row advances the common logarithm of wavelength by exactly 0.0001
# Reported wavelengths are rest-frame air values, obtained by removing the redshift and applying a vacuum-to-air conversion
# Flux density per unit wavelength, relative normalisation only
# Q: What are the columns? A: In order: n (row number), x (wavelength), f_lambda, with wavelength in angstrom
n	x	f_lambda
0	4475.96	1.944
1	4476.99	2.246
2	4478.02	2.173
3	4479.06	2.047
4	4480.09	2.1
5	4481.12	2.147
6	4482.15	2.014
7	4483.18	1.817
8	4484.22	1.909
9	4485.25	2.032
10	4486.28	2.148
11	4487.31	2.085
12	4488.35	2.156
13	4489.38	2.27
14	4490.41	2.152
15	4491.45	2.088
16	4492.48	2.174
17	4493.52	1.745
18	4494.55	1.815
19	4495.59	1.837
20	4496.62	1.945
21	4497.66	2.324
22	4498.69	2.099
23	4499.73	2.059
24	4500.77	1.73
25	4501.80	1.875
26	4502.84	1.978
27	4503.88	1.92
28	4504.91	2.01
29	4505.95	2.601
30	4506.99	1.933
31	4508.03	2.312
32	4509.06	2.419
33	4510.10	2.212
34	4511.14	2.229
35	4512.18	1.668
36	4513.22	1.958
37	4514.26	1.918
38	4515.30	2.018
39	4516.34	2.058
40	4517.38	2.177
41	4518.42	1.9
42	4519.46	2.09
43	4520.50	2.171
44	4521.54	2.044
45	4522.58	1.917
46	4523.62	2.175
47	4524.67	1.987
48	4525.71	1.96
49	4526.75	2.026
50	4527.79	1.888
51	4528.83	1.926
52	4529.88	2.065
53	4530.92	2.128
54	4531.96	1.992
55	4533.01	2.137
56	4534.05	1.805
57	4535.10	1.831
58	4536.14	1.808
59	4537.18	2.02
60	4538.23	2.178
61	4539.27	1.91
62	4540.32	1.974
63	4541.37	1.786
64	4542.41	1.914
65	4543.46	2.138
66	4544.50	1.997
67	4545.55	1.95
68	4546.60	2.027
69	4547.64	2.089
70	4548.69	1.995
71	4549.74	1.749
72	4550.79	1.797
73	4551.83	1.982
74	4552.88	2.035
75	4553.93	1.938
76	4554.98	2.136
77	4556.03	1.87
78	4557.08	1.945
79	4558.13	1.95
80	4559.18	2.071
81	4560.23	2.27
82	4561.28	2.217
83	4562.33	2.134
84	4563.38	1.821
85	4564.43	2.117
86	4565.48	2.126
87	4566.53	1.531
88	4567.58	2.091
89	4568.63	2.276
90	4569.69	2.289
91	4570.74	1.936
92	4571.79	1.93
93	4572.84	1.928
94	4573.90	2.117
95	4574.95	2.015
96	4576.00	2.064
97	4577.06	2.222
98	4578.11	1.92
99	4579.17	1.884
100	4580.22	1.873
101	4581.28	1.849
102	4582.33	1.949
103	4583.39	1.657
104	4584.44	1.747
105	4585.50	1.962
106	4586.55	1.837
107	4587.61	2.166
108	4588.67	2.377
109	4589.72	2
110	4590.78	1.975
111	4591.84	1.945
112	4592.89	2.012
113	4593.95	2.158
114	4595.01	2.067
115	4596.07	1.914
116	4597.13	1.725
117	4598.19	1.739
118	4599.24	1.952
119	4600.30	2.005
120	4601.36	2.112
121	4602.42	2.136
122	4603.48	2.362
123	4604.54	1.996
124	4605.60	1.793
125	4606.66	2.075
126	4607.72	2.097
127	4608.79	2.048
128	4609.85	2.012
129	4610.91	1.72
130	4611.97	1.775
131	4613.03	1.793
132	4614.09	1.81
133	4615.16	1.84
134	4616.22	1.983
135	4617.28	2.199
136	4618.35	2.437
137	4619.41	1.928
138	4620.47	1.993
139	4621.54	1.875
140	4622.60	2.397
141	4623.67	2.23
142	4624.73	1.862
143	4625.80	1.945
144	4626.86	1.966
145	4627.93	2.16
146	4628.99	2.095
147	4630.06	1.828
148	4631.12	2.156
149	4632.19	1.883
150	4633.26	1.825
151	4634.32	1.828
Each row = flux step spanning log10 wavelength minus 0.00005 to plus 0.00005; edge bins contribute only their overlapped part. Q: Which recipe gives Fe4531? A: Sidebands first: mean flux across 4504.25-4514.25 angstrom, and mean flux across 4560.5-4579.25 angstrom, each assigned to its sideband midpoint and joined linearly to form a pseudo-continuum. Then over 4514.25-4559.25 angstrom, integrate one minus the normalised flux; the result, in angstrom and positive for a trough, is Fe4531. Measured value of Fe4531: 2.24 angstrom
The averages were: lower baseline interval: 2.13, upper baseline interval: 2.04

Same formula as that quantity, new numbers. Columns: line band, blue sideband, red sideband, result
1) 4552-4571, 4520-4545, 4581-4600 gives -0.70 angstrom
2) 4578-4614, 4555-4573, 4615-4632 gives 1.56 angstrom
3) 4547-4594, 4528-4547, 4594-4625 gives -0.27 angstrom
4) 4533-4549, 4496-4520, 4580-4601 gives 0.39 angstrom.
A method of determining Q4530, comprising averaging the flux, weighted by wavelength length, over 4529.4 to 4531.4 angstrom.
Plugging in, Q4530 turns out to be 2.1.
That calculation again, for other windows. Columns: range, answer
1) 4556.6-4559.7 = 1.99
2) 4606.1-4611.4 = 1.99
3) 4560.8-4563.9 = 2.06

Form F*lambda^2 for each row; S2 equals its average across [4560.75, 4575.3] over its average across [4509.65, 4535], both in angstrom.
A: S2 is 1.03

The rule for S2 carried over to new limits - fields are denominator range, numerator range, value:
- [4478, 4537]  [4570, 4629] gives 1.02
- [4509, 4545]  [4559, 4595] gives 1.03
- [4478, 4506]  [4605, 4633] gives 1.04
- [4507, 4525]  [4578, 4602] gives 0.97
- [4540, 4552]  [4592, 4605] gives 1.06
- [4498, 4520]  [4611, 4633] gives 1.02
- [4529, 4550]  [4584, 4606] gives 1.04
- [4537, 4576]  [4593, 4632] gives 1.02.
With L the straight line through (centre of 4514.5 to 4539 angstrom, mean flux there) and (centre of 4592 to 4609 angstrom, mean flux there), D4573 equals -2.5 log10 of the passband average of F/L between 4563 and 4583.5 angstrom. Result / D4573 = 0.01 mag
